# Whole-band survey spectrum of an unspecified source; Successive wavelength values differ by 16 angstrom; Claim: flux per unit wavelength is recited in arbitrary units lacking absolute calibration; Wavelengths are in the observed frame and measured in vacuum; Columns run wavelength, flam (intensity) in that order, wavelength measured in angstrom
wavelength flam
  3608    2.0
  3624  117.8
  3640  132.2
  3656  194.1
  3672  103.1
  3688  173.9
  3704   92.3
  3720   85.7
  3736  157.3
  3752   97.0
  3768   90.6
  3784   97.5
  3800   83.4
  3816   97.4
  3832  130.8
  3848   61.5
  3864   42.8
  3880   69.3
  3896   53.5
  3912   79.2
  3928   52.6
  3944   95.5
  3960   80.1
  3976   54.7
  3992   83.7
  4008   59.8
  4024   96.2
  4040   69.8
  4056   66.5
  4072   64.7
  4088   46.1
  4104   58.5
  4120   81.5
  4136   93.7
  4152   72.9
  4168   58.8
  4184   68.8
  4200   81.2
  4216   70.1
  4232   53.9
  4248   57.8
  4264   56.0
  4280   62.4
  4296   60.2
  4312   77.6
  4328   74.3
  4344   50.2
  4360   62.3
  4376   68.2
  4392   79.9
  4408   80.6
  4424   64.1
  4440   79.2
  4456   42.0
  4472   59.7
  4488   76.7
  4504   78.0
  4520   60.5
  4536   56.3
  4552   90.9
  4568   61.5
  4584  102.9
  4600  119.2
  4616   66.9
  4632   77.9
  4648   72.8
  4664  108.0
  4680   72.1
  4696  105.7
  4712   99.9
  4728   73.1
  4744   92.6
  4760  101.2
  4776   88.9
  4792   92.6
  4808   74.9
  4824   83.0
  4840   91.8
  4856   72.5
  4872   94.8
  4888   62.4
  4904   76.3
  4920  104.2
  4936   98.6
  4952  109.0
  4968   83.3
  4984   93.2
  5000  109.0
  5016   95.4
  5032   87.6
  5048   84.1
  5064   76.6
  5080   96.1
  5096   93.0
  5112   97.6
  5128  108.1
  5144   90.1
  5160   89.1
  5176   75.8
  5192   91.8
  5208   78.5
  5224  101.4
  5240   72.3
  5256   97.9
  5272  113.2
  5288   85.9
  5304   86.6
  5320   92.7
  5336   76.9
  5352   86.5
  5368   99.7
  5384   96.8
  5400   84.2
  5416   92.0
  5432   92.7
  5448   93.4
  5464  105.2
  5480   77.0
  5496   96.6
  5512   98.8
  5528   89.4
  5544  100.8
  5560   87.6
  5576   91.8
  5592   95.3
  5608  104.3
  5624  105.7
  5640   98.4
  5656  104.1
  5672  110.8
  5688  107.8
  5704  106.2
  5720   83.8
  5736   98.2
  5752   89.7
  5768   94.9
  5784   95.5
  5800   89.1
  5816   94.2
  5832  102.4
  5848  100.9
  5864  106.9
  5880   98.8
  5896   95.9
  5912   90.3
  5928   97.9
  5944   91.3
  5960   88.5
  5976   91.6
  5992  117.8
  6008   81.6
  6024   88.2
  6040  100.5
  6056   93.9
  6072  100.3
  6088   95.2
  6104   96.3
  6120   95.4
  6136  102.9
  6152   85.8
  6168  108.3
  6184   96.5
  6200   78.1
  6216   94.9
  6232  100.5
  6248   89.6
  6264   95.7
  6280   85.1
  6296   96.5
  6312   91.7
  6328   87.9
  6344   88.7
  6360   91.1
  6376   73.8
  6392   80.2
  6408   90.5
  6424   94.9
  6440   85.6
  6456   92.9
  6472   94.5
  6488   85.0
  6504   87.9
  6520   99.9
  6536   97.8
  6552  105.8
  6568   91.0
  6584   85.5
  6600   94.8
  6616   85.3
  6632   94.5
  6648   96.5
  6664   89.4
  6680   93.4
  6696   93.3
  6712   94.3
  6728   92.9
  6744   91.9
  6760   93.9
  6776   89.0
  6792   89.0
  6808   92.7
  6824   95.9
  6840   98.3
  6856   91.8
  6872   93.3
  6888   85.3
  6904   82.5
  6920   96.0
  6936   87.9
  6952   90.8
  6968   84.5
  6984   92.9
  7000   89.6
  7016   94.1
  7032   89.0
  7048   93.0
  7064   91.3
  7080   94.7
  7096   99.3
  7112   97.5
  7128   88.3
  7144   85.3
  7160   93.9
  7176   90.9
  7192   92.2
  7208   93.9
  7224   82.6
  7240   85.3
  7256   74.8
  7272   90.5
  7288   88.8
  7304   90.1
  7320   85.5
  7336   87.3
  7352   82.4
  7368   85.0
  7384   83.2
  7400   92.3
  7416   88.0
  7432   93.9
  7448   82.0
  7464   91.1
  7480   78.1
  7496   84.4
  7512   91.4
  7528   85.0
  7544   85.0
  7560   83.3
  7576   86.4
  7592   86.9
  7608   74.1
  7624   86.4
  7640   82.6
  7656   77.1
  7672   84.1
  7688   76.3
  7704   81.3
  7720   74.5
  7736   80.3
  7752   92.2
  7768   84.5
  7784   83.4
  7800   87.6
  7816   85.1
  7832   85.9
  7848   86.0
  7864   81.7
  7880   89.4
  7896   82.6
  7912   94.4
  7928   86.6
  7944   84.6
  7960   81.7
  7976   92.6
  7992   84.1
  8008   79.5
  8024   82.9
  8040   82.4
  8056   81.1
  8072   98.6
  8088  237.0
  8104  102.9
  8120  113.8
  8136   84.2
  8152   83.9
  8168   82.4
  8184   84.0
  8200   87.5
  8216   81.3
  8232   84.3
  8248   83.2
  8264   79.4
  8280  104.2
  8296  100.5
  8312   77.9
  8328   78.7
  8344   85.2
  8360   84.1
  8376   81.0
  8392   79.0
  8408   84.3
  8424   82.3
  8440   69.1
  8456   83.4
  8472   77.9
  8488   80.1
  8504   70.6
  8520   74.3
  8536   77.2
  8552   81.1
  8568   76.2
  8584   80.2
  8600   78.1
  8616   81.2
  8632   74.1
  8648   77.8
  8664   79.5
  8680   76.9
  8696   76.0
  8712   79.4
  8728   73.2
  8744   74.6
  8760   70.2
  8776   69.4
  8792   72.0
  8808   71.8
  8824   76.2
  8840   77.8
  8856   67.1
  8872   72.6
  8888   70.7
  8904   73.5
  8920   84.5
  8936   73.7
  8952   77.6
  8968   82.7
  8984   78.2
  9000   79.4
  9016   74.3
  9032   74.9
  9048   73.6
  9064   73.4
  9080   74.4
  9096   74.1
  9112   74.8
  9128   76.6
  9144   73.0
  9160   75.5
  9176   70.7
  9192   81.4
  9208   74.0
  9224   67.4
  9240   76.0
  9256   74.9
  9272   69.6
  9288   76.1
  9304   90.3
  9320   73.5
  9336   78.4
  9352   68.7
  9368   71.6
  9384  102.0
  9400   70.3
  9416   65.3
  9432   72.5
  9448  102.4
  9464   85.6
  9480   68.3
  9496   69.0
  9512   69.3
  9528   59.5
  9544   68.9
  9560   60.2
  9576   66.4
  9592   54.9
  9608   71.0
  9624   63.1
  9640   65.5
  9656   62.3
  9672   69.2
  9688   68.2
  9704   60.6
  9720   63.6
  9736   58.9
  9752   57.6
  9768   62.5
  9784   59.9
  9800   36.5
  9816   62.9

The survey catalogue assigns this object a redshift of 0.232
